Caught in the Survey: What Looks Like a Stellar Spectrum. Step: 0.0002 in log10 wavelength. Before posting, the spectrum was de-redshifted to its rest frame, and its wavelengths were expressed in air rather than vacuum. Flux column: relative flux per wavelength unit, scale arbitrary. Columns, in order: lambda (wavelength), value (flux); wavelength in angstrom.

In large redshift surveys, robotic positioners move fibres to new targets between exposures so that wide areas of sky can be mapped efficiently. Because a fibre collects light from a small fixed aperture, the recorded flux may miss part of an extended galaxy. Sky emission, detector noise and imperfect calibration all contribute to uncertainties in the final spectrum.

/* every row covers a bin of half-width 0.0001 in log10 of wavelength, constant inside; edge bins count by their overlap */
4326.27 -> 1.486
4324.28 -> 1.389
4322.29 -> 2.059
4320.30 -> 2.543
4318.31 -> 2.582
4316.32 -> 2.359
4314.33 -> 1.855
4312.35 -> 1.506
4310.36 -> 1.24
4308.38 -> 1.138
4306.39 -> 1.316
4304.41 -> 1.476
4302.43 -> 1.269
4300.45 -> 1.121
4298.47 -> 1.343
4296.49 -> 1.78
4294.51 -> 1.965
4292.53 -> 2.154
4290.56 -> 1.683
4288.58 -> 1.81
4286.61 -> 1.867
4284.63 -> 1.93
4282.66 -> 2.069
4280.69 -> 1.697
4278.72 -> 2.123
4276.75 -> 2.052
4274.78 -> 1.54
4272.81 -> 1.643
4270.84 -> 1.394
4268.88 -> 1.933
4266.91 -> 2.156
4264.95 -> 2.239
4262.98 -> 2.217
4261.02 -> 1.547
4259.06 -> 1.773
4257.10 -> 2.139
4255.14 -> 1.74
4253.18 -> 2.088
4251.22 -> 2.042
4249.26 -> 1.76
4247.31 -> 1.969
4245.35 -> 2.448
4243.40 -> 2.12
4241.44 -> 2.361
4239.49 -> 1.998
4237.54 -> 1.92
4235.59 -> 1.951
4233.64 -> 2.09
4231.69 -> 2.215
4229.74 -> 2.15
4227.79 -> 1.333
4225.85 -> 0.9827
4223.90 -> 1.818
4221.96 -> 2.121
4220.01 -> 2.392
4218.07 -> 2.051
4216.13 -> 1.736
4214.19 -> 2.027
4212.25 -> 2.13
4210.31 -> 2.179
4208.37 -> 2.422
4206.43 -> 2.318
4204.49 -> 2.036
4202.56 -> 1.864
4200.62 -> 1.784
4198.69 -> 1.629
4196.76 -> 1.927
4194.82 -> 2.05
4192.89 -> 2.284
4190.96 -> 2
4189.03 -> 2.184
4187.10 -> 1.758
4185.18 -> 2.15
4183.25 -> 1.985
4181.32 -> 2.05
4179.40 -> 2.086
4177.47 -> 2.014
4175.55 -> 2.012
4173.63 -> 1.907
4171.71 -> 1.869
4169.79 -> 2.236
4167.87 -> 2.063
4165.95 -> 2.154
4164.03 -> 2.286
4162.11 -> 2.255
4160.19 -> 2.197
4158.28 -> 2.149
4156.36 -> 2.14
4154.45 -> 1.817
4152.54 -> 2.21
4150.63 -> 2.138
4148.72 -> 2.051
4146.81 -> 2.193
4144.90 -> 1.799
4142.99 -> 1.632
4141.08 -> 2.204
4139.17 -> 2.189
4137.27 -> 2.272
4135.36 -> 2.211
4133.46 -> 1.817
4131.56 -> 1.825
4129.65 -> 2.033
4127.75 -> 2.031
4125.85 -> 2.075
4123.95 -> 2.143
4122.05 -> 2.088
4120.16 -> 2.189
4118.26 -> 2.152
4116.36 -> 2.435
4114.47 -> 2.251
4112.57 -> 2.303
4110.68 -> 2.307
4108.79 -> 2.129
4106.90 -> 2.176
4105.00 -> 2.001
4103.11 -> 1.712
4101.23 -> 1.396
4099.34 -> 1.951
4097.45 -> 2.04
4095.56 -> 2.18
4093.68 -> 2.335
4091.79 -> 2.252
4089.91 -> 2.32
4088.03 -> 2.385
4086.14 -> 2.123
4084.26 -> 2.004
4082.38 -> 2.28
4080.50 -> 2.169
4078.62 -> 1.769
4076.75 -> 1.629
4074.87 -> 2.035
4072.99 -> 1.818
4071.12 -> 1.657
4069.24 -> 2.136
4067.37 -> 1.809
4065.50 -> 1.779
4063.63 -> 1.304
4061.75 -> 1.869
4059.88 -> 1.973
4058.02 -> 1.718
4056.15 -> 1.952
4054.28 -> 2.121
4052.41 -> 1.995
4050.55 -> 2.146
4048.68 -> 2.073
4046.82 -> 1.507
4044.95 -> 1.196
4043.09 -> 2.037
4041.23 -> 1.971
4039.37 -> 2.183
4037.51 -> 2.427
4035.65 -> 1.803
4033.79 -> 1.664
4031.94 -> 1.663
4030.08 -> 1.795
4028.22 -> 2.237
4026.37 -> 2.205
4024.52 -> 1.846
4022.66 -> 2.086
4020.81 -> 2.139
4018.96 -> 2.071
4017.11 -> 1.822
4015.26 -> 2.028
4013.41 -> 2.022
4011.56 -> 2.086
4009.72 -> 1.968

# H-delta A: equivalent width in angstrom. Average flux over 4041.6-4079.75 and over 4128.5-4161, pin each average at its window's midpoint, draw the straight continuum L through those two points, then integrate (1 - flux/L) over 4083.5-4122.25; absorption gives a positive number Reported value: -3.8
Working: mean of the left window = 1.83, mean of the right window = 2.05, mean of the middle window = 2.13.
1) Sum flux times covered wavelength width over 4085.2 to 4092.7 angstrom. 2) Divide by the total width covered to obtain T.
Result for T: 2.27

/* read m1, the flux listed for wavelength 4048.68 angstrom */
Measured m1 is 2.073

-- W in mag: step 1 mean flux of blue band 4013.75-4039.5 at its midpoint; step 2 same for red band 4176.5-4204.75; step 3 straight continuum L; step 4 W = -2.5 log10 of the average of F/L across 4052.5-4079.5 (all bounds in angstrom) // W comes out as 0.09 mag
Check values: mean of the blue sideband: 1.99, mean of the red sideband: 1.99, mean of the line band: 1.83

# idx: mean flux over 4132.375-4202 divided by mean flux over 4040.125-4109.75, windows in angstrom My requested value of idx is 1.05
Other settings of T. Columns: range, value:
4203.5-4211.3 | 2.24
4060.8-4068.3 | 1.69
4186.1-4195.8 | 2.06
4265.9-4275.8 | 1.74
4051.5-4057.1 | 2.02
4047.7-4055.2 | 2.08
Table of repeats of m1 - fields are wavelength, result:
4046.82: 1.507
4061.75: 1.869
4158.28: 2.149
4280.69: 1.697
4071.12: 1.657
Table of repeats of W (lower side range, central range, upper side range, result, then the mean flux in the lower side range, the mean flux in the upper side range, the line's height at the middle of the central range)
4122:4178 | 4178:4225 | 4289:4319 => -0.06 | 2.07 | 1.65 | 1.93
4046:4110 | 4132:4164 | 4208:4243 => -0.06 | 1.97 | 1.99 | 1.98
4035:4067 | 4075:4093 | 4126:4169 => -0.08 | 1.88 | 2.08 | 1.95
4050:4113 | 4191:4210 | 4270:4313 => -0.14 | 1.99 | 1.64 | 1.79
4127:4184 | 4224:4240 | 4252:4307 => 0.04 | 2.06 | 1.79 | 1.89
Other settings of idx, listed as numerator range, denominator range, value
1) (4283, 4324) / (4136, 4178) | 0.84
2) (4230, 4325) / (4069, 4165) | 0.90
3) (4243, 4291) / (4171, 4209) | 0.95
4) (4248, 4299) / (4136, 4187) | 0.91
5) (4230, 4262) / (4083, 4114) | 0.96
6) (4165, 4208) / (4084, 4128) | 0.95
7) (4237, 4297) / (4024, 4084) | 1.02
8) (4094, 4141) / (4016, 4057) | 1.07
